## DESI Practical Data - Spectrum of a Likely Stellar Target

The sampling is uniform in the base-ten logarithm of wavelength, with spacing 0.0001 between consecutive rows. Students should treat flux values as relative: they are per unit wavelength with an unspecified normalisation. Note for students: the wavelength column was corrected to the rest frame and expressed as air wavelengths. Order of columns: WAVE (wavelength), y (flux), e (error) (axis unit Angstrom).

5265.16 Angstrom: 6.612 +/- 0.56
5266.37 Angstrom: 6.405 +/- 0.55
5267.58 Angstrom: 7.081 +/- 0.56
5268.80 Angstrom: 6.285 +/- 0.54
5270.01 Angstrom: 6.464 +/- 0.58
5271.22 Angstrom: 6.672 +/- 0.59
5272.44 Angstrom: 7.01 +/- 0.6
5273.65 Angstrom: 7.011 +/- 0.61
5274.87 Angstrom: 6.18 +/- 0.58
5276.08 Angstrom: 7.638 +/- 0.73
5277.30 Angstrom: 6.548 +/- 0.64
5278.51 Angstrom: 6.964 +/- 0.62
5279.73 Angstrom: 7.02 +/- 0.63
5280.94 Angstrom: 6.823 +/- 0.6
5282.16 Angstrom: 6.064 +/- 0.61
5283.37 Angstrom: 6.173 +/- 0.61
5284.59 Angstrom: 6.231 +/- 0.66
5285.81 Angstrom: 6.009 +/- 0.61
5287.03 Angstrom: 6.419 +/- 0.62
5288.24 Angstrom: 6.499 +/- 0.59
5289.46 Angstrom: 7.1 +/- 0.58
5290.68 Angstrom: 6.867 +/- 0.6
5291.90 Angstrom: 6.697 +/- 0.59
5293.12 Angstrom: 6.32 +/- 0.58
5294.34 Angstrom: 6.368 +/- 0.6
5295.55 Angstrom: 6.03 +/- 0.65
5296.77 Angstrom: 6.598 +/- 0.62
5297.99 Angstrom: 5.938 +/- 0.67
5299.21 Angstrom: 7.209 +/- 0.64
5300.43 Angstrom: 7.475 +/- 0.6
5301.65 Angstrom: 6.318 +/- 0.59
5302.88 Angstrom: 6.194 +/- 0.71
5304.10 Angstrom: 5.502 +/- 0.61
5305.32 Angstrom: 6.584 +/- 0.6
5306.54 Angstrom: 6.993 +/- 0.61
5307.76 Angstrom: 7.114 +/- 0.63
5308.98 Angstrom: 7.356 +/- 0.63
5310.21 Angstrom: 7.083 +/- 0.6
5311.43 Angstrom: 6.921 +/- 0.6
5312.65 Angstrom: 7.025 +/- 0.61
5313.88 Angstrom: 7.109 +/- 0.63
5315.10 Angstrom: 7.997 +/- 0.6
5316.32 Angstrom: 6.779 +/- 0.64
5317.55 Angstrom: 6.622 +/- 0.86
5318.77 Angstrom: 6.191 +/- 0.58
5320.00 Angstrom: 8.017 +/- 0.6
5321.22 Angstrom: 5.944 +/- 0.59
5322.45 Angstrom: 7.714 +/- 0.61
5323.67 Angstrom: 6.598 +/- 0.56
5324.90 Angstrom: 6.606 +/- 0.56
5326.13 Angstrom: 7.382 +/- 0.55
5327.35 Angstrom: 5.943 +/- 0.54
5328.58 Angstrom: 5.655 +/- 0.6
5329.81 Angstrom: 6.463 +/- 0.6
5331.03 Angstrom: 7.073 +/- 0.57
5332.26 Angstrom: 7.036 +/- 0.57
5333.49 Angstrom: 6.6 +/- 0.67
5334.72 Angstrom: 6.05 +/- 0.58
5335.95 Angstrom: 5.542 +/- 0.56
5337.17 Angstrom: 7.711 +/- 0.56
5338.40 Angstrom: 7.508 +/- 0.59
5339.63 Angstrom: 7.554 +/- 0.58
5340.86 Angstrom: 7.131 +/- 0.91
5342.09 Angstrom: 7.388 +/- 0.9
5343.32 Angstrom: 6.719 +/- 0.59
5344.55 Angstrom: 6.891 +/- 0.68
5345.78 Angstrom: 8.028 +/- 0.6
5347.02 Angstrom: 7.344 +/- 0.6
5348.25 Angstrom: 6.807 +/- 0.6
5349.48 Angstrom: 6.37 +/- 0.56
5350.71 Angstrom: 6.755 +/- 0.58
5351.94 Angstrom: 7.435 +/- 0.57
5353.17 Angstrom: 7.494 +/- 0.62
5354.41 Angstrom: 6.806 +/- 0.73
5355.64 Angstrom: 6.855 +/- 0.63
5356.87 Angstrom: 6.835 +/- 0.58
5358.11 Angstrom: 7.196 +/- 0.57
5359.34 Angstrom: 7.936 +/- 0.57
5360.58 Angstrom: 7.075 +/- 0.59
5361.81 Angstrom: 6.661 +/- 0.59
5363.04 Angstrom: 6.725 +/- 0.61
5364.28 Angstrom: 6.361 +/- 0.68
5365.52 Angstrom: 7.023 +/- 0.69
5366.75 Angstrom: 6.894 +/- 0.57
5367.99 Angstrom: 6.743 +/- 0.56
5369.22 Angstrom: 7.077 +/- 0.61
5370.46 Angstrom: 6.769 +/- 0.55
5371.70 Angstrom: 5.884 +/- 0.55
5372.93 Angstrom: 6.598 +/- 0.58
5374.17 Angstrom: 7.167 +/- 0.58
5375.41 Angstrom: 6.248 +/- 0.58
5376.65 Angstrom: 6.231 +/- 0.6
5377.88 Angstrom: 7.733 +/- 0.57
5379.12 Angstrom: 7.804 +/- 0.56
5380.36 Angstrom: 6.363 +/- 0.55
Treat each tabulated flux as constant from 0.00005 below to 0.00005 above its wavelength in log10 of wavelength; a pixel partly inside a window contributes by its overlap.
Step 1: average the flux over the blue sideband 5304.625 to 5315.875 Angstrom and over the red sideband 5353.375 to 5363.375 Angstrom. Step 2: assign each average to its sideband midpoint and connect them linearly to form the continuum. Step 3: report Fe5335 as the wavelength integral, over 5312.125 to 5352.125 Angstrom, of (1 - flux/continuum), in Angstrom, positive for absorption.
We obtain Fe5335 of 1.0 Angstrom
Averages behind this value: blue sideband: 7.12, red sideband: 7.04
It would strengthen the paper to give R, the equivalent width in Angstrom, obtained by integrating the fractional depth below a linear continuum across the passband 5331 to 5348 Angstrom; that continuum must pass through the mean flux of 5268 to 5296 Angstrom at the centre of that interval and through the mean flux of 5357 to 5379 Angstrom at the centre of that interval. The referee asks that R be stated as -0.66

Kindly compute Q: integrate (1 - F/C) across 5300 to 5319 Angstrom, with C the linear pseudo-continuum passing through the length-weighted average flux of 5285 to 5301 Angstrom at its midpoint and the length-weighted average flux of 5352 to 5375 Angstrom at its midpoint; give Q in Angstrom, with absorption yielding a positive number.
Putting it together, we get -0.5 Angstrom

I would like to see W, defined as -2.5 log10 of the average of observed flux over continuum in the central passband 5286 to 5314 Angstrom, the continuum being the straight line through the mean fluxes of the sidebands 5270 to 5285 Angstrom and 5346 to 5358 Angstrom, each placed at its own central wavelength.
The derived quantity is 0.02 mag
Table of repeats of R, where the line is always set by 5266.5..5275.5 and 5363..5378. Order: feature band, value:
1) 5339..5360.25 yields -1.5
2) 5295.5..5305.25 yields 0.3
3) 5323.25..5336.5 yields 0.5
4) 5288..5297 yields 0.1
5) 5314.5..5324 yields -0.5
